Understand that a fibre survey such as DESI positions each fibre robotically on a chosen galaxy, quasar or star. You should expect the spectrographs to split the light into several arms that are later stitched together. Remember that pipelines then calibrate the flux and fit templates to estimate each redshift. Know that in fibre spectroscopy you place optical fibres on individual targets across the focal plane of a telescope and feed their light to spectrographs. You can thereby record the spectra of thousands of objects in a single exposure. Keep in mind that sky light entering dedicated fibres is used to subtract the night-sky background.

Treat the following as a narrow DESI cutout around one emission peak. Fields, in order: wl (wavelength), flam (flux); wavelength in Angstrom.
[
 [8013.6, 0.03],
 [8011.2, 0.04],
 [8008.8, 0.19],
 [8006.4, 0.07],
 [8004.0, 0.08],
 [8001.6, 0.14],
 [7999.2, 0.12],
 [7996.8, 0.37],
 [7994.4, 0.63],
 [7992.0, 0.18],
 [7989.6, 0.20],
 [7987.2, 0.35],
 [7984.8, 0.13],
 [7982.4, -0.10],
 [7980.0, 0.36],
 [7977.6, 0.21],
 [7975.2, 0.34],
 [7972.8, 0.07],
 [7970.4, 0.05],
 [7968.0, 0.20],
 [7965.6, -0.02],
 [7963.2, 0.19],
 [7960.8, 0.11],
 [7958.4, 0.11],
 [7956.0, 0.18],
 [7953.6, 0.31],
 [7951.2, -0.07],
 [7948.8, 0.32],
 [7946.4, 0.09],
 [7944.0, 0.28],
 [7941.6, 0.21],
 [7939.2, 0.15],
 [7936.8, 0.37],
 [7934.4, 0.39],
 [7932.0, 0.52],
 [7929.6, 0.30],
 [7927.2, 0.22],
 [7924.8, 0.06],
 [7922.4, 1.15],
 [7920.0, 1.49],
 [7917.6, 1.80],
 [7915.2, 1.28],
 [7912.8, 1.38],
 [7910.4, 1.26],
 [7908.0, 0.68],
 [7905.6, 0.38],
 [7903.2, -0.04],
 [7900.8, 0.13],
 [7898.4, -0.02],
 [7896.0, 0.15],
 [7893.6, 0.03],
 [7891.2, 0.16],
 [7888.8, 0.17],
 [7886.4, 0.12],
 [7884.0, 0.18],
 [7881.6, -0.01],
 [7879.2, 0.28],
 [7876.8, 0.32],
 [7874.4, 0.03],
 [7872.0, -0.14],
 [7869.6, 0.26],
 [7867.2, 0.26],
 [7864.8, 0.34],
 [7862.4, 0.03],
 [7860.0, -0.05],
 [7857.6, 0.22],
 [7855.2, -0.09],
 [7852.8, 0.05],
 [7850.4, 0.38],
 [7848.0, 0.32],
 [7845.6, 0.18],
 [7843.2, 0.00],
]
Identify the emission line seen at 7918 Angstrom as [O II]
